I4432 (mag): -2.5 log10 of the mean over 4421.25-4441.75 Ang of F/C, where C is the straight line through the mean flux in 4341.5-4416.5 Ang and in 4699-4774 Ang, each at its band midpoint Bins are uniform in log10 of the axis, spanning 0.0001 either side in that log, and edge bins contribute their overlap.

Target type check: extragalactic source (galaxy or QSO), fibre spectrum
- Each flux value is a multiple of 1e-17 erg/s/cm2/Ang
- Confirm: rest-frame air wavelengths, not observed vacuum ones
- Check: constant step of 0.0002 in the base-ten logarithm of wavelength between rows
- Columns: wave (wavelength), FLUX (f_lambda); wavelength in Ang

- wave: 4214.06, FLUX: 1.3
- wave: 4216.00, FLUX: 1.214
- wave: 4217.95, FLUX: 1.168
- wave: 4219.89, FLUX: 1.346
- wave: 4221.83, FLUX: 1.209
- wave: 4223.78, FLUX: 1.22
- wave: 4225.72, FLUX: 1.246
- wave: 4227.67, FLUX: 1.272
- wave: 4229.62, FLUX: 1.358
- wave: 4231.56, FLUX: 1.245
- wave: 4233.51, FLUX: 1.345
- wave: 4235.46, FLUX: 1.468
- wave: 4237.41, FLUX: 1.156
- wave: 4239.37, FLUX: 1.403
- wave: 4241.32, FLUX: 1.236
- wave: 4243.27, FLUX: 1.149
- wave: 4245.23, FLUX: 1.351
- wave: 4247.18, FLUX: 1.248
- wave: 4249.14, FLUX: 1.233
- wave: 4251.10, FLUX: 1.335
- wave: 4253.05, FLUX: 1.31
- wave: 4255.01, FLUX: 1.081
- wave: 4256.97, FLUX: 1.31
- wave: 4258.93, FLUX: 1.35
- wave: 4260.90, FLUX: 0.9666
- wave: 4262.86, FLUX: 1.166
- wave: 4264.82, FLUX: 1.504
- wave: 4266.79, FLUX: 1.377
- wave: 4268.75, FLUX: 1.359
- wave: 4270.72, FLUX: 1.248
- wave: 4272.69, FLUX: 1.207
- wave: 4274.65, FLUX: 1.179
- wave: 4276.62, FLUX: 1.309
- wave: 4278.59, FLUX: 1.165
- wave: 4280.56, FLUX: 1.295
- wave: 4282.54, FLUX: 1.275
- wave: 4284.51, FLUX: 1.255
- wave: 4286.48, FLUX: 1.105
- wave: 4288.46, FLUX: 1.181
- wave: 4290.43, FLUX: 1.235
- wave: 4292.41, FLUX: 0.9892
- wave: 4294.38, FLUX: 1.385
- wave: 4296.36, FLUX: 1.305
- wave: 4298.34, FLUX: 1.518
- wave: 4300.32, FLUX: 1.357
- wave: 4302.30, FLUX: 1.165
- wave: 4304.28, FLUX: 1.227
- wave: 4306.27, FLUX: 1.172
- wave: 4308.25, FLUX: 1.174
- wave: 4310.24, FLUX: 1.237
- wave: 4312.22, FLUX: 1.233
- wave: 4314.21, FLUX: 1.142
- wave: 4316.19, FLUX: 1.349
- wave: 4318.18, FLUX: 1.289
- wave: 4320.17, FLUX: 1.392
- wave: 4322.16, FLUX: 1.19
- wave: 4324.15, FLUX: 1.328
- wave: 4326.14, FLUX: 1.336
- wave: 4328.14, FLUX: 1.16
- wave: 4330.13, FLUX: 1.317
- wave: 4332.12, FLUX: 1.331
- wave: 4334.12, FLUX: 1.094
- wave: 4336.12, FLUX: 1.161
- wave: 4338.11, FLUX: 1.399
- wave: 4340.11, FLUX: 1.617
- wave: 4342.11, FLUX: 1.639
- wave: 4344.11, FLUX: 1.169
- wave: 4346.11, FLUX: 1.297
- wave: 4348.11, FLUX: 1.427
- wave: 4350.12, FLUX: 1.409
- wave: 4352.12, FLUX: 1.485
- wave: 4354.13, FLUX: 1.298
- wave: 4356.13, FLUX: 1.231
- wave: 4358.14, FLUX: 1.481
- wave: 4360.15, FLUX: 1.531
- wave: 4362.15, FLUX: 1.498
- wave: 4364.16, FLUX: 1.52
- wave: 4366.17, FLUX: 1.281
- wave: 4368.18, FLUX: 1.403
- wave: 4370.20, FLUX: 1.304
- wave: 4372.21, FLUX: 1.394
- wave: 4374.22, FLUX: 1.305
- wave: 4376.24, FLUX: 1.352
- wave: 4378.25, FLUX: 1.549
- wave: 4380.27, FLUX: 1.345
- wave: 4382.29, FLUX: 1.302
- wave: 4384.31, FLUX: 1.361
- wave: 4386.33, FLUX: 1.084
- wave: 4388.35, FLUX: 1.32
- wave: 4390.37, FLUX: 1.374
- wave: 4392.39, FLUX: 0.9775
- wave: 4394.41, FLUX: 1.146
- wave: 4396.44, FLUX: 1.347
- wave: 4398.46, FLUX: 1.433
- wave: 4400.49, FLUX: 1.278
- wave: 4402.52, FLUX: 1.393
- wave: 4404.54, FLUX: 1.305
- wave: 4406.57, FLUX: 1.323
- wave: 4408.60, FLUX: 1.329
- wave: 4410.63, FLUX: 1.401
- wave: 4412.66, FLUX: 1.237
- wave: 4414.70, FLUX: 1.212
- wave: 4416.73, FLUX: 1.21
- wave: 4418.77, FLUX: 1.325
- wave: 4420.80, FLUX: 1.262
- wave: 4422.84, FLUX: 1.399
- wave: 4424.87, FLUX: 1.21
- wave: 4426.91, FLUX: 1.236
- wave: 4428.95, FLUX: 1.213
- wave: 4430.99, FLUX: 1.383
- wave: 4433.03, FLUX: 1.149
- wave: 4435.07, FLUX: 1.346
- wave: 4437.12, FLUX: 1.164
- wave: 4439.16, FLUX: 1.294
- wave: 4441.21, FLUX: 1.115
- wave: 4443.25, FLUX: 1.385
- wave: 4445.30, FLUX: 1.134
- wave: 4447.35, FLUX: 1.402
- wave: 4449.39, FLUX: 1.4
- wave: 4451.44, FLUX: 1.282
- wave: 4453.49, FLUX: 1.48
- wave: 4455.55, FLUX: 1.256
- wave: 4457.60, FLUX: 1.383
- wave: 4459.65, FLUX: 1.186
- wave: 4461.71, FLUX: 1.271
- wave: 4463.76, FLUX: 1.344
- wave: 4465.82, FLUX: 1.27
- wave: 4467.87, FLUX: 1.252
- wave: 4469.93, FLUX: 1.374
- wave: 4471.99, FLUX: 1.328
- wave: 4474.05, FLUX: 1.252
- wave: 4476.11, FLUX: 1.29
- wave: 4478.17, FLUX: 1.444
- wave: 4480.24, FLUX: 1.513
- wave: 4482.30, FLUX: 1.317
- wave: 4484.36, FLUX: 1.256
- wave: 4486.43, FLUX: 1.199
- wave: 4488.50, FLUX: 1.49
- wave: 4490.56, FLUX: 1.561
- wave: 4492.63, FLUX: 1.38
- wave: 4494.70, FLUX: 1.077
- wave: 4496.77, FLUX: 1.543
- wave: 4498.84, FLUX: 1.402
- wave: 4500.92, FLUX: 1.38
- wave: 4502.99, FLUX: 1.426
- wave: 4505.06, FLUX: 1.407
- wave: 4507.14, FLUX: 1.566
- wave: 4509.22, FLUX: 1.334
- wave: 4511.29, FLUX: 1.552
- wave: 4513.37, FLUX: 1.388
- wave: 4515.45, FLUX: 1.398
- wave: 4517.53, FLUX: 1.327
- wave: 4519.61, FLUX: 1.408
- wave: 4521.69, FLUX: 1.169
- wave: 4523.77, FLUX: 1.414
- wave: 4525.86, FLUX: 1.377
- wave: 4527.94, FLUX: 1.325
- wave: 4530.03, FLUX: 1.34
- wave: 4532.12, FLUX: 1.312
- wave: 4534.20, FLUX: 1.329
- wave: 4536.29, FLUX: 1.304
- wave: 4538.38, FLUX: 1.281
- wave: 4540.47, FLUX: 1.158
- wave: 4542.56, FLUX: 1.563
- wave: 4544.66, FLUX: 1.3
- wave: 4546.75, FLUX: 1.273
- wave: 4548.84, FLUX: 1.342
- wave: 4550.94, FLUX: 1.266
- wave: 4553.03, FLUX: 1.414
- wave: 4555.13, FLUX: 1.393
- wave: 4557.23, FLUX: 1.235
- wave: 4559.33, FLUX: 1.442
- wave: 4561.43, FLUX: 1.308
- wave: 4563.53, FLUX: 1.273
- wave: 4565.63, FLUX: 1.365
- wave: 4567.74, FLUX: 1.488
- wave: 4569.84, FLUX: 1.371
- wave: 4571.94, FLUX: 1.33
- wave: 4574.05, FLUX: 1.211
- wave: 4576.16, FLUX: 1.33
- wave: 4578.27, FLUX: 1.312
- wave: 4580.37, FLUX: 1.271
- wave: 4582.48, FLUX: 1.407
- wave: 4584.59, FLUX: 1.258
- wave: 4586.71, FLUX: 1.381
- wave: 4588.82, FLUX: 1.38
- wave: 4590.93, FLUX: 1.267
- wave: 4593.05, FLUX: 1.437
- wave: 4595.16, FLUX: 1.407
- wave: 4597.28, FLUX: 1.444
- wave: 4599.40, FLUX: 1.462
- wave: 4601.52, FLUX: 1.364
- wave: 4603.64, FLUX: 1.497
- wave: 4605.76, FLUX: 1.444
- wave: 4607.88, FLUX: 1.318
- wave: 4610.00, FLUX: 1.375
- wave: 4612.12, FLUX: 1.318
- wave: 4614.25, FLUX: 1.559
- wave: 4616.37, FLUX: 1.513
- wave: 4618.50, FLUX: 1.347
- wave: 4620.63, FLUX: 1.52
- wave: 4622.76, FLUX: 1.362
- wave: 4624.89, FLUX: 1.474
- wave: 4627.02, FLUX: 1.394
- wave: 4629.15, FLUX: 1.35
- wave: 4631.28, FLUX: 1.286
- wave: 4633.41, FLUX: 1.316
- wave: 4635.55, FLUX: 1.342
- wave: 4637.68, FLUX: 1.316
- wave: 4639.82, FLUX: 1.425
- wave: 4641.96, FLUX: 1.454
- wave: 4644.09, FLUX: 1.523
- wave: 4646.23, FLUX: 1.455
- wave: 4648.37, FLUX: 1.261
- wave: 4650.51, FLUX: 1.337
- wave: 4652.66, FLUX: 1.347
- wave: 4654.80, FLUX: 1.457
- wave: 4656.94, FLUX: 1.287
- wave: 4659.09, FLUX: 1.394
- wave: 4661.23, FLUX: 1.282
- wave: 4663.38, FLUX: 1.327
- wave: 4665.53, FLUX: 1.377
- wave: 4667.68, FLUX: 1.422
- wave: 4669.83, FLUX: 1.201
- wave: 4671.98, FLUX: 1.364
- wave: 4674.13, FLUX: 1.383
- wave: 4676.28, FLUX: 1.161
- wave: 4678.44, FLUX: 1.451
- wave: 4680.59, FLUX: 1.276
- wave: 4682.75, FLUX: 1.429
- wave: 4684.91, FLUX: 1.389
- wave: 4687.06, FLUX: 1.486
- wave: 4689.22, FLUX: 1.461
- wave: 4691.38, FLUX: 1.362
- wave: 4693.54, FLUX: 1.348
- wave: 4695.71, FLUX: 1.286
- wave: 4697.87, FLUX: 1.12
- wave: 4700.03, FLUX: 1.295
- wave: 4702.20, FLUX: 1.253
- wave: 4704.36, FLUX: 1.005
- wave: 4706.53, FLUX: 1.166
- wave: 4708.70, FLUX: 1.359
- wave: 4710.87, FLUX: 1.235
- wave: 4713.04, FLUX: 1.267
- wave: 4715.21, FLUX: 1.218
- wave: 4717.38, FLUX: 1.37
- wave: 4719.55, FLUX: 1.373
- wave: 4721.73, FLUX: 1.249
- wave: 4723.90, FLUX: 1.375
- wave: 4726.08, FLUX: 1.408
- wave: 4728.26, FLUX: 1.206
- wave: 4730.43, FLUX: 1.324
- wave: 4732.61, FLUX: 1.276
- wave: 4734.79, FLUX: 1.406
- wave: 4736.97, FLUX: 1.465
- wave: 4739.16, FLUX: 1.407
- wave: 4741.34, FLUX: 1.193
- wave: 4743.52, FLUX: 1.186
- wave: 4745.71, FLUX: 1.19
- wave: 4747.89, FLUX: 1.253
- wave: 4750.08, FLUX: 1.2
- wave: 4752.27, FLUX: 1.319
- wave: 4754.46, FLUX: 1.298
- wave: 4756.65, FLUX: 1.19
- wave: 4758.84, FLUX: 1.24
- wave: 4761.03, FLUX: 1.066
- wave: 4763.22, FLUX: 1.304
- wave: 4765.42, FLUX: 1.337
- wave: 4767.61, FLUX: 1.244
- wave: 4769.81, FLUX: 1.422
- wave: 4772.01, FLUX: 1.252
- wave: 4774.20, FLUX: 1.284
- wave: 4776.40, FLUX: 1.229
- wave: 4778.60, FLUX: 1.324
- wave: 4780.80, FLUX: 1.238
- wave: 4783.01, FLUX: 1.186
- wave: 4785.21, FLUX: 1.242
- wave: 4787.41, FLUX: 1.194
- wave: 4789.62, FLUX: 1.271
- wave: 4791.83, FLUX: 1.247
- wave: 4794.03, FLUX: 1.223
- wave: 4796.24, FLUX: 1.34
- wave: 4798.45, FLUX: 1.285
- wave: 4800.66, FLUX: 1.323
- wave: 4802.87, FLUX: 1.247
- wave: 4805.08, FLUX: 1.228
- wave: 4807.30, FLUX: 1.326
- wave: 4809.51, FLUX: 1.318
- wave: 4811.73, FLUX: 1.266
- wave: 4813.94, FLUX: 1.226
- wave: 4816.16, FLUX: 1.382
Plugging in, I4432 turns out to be 0.07 mag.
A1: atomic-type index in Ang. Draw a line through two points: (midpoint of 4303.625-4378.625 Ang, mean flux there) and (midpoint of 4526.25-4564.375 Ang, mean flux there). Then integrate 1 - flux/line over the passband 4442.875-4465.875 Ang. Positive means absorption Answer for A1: 0.2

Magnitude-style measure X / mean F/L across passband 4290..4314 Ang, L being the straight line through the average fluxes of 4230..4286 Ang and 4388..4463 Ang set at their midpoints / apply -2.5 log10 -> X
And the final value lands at 0.023 mag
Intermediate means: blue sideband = 1.27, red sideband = 1.29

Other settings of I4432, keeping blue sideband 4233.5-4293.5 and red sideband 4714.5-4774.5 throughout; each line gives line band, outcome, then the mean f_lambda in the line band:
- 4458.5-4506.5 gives -0.07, 1.35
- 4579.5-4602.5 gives -0.08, 1.37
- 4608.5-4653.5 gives -0.09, 1.39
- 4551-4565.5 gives -0.06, 1.34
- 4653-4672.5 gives -0.05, 1.35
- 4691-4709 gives 0.04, 1.23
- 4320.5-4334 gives -0.01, 1.27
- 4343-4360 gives -0.09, 1.36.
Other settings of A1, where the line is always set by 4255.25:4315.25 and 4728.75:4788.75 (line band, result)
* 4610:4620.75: -1.5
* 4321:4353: -2.3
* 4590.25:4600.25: -1.2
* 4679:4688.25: -1.0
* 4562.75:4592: -1.7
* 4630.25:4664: -2.7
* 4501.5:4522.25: -2.4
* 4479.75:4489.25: -0.7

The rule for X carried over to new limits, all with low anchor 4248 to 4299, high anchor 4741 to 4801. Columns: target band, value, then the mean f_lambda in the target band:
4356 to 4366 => -0.16 mag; 1.46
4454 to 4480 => -0.05 mag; 1.31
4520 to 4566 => -0.06 mag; 1.33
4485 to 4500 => -0.10 mag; 1.37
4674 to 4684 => -0.07 mag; 1.34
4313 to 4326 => -0.03 mag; 1.28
